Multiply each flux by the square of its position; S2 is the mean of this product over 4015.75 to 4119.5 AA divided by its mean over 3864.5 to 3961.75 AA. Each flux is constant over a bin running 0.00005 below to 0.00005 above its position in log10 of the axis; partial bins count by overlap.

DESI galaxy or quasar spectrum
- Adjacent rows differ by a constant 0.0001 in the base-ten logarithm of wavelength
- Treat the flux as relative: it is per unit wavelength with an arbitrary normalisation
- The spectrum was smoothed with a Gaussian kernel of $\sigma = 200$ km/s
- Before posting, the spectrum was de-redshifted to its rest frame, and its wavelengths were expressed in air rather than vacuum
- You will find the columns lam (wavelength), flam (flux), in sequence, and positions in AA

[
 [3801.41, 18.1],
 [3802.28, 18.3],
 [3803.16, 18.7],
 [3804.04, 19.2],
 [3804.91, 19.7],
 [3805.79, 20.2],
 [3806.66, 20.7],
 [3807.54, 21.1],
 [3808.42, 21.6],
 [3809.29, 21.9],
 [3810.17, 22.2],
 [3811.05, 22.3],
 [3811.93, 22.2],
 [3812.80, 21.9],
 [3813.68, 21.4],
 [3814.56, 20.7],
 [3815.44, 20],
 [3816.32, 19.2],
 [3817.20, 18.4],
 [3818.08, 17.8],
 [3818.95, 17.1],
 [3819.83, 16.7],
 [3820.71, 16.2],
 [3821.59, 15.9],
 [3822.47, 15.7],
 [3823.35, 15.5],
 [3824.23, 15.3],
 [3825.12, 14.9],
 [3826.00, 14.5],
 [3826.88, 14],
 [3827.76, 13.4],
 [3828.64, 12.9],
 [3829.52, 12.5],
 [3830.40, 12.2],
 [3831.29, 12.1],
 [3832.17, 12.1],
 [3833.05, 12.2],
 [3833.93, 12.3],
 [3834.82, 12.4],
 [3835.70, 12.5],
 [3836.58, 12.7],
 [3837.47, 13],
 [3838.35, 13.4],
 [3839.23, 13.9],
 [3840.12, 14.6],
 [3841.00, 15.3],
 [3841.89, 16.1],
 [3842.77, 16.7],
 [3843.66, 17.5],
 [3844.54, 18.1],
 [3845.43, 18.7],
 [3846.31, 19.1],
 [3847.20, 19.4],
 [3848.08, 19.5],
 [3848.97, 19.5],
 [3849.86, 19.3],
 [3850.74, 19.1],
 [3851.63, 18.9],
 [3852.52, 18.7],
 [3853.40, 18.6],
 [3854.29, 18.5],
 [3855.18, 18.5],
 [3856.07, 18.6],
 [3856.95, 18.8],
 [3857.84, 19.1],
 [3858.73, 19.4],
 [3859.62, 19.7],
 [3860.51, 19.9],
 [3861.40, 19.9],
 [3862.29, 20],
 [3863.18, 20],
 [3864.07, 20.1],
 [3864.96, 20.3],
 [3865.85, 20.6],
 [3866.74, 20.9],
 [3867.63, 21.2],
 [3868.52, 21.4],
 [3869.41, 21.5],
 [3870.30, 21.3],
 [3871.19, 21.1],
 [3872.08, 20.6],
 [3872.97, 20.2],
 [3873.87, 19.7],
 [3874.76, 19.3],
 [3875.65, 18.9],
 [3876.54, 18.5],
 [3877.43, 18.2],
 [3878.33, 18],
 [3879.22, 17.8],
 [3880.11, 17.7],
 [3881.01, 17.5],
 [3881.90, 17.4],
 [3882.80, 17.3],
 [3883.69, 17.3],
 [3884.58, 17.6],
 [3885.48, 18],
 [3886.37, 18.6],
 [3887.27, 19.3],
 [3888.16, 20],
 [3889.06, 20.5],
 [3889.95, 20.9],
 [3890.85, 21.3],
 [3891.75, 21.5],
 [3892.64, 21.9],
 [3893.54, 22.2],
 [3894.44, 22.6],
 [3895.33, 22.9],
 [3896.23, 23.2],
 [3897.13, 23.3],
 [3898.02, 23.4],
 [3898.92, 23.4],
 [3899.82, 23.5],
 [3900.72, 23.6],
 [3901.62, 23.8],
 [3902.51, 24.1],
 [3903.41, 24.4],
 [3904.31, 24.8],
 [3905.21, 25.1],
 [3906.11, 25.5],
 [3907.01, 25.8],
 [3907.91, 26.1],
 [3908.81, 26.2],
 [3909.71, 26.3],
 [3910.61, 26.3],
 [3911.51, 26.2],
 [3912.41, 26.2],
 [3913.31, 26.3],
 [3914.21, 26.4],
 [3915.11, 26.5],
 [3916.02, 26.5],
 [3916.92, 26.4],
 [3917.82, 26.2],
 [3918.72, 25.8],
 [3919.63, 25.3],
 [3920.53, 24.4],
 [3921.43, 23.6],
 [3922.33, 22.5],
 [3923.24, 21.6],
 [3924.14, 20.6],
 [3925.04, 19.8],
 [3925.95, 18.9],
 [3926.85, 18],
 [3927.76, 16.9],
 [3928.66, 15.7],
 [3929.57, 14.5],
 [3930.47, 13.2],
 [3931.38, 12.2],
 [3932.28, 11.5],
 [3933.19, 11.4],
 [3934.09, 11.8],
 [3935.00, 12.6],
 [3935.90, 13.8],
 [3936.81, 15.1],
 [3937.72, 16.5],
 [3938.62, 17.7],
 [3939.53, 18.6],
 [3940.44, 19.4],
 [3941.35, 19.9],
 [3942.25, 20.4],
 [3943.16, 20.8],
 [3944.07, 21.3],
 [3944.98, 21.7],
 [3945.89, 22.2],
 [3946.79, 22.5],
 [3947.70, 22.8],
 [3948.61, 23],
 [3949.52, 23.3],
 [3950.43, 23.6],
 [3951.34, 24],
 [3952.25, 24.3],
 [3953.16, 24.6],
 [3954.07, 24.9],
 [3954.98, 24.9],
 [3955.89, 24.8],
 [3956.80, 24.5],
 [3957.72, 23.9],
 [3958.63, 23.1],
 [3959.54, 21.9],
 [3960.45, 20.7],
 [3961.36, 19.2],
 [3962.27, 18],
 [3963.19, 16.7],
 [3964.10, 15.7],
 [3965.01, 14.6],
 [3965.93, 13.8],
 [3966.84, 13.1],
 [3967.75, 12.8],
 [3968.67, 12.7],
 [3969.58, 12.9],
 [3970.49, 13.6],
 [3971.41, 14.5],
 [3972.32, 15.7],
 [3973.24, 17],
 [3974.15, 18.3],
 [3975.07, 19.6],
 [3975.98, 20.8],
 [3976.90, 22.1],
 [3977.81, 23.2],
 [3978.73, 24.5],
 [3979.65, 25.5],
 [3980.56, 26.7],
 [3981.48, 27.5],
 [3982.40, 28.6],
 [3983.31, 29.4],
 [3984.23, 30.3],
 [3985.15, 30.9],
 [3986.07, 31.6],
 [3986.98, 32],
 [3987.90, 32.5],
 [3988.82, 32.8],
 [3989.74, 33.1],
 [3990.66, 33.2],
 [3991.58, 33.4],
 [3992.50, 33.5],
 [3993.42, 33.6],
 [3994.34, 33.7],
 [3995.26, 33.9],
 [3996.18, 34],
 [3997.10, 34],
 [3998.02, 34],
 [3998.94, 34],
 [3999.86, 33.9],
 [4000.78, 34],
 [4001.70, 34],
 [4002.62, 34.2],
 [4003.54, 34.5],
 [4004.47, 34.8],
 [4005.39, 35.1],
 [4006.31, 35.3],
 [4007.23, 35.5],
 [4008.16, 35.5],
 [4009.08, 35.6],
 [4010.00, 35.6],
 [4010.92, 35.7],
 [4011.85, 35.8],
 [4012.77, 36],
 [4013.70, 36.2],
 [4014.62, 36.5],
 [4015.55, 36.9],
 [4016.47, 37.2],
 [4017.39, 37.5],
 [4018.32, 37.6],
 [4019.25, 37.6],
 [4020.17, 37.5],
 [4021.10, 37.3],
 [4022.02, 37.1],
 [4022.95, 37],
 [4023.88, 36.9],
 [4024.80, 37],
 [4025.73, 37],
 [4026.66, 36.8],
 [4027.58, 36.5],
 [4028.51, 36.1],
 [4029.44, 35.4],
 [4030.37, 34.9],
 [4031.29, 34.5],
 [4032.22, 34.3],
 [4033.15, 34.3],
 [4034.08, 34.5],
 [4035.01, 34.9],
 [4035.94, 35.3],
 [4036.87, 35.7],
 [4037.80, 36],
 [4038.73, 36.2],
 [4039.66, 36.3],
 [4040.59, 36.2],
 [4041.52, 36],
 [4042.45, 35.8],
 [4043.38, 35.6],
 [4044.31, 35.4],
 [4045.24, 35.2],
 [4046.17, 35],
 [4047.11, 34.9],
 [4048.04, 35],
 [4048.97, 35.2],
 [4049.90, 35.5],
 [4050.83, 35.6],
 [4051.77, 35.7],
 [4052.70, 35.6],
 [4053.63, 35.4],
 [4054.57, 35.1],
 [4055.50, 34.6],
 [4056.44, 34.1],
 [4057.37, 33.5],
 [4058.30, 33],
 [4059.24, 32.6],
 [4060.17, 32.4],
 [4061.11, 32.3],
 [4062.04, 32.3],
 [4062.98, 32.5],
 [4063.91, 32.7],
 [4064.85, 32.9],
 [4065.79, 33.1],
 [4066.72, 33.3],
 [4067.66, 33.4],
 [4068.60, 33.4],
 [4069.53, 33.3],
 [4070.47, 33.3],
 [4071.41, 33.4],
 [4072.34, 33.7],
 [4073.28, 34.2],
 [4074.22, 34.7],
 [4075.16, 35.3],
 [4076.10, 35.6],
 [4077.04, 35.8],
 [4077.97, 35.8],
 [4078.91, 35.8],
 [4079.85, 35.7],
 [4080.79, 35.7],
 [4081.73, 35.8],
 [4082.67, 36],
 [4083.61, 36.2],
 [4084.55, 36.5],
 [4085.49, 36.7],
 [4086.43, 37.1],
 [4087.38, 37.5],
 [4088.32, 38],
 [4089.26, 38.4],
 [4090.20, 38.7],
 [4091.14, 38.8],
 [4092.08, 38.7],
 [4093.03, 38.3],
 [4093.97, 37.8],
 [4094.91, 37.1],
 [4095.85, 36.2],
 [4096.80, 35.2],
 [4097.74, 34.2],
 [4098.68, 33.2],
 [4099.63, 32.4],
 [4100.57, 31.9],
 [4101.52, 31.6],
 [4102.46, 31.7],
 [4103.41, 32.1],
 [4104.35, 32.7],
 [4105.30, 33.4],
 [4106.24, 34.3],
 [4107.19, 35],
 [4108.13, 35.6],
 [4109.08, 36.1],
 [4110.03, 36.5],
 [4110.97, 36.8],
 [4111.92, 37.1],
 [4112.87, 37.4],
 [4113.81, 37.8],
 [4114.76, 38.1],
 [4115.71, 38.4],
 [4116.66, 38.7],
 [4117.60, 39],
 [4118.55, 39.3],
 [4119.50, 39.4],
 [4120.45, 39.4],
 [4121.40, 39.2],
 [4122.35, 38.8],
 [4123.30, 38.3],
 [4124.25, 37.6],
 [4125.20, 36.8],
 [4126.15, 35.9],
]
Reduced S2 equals 1.81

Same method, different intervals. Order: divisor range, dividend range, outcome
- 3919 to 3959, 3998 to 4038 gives 1.87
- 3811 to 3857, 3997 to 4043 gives 2.37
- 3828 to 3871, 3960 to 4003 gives 1.57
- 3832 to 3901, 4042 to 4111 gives 2.05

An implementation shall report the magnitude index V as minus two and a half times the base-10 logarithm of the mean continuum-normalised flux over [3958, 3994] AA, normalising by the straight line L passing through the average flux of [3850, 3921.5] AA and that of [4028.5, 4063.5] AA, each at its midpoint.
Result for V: 0.26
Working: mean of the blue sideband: 21.6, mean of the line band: 23.1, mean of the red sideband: 34.8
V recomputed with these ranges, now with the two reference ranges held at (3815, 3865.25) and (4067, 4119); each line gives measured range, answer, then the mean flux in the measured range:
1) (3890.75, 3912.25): -0.135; 24.1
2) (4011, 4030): -0.211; 36.7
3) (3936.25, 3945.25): 0.265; 19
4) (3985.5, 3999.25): -0.181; 33.3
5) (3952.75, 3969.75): 0.318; 19.2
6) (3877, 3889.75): 0.094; 18.3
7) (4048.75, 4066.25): -0.027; 33.9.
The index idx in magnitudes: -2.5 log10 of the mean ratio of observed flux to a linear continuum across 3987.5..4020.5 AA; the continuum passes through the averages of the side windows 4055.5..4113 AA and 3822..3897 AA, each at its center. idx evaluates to -0.21 mag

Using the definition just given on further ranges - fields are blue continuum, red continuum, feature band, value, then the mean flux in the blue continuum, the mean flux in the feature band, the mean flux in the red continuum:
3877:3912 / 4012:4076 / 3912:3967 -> 0.254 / 21.9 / 20.4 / 35.1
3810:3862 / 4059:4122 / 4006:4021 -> -0.214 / 16.9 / 36.4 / 35.5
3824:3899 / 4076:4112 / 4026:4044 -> -0.141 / 18.2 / 35.6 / 35.7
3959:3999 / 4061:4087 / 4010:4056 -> -0.191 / 24.5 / 35.9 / 34.6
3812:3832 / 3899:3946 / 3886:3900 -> -0.102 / 16.3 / 21.8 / 21.2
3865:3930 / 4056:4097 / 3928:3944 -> 0.490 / 21.8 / 15.8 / 35.2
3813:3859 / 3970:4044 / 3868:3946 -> 0.106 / 16.4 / 20.8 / 32.6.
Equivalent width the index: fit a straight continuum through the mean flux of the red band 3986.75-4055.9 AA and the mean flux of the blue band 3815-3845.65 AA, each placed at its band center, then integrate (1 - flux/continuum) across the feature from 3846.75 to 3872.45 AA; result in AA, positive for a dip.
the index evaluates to -2.4 AA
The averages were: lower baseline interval 15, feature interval 19.8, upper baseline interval 35.3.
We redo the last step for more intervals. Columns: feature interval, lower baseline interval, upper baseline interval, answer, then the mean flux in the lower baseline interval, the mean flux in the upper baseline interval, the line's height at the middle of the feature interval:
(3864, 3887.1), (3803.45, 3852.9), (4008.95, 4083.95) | 1.9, 17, 35.2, 21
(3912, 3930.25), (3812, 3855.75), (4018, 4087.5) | 1.0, 16.4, 35.2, 23.9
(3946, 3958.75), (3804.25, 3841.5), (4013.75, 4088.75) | 1.6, 16.5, 35.3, 27.2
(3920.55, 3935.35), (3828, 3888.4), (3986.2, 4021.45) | 5.2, 17.7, 34.9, 26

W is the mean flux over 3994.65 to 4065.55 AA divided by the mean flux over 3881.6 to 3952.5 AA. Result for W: 1.66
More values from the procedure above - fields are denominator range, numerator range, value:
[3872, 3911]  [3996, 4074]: 1.63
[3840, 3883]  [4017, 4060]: 1.87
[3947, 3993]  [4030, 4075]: 1.49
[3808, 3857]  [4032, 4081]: 2.05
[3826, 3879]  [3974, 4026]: 1.88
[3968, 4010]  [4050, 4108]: 1.21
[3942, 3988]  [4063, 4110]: 1.61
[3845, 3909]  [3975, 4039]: 1.63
